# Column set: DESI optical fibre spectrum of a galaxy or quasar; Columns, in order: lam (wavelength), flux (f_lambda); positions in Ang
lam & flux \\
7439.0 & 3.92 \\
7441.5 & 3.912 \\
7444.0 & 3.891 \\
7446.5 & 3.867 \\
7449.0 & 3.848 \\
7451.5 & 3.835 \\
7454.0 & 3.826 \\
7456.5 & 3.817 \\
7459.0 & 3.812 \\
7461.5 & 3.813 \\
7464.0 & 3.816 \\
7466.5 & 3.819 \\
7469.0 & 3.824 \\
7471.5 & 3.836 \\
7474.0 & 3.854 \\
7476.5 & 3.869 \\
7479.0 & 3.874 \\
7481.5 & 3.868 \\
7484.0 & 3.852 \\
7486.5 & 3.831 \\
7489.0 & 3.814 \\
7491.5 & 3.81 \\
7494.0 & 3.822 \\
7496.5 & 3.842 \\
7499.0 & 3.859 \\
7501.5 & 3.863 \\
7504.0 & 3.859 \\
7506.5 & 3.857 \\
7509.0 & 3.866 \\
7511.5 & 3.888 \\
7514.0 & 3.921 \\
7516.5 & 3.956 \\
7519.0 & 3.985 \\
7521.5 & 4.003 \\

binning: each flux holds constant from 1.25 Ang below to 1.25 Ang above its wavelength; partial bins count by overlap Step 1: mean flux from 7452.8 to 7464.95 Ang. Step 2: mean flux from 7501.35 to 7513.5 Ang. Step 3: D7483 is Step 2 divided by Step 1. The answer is 1.0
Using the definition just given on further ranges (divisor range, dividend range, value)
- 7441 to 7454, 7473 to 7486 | 1.00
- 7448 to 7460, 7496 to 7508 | 1.01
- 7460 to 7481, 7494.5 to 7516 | 1.01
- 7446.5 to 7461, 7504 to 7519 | 1.02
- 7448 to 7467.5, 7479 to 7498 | 1.00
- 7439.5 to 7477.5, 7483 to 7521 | 1.01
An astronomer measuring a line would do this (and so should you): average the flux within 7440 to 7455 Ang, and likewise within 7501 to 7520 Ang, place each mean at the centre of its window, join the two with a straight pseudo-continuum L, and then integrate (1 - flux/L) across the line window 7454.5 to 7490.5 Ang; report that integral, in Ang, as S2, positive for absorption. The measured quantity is 0.4 Ang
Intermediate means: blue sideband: 3.86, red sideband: 3.9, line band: 3.84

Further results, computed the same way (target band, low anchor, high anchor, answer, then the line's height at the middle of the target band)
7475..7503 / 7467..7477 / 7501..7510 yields 0.0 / 3.85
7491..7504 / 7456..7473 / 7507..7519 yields 0.1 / 3.88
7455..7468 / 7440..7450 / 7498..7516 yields 0.2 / 3.88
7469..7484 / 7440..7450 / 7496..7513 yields 0.1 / 3.87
